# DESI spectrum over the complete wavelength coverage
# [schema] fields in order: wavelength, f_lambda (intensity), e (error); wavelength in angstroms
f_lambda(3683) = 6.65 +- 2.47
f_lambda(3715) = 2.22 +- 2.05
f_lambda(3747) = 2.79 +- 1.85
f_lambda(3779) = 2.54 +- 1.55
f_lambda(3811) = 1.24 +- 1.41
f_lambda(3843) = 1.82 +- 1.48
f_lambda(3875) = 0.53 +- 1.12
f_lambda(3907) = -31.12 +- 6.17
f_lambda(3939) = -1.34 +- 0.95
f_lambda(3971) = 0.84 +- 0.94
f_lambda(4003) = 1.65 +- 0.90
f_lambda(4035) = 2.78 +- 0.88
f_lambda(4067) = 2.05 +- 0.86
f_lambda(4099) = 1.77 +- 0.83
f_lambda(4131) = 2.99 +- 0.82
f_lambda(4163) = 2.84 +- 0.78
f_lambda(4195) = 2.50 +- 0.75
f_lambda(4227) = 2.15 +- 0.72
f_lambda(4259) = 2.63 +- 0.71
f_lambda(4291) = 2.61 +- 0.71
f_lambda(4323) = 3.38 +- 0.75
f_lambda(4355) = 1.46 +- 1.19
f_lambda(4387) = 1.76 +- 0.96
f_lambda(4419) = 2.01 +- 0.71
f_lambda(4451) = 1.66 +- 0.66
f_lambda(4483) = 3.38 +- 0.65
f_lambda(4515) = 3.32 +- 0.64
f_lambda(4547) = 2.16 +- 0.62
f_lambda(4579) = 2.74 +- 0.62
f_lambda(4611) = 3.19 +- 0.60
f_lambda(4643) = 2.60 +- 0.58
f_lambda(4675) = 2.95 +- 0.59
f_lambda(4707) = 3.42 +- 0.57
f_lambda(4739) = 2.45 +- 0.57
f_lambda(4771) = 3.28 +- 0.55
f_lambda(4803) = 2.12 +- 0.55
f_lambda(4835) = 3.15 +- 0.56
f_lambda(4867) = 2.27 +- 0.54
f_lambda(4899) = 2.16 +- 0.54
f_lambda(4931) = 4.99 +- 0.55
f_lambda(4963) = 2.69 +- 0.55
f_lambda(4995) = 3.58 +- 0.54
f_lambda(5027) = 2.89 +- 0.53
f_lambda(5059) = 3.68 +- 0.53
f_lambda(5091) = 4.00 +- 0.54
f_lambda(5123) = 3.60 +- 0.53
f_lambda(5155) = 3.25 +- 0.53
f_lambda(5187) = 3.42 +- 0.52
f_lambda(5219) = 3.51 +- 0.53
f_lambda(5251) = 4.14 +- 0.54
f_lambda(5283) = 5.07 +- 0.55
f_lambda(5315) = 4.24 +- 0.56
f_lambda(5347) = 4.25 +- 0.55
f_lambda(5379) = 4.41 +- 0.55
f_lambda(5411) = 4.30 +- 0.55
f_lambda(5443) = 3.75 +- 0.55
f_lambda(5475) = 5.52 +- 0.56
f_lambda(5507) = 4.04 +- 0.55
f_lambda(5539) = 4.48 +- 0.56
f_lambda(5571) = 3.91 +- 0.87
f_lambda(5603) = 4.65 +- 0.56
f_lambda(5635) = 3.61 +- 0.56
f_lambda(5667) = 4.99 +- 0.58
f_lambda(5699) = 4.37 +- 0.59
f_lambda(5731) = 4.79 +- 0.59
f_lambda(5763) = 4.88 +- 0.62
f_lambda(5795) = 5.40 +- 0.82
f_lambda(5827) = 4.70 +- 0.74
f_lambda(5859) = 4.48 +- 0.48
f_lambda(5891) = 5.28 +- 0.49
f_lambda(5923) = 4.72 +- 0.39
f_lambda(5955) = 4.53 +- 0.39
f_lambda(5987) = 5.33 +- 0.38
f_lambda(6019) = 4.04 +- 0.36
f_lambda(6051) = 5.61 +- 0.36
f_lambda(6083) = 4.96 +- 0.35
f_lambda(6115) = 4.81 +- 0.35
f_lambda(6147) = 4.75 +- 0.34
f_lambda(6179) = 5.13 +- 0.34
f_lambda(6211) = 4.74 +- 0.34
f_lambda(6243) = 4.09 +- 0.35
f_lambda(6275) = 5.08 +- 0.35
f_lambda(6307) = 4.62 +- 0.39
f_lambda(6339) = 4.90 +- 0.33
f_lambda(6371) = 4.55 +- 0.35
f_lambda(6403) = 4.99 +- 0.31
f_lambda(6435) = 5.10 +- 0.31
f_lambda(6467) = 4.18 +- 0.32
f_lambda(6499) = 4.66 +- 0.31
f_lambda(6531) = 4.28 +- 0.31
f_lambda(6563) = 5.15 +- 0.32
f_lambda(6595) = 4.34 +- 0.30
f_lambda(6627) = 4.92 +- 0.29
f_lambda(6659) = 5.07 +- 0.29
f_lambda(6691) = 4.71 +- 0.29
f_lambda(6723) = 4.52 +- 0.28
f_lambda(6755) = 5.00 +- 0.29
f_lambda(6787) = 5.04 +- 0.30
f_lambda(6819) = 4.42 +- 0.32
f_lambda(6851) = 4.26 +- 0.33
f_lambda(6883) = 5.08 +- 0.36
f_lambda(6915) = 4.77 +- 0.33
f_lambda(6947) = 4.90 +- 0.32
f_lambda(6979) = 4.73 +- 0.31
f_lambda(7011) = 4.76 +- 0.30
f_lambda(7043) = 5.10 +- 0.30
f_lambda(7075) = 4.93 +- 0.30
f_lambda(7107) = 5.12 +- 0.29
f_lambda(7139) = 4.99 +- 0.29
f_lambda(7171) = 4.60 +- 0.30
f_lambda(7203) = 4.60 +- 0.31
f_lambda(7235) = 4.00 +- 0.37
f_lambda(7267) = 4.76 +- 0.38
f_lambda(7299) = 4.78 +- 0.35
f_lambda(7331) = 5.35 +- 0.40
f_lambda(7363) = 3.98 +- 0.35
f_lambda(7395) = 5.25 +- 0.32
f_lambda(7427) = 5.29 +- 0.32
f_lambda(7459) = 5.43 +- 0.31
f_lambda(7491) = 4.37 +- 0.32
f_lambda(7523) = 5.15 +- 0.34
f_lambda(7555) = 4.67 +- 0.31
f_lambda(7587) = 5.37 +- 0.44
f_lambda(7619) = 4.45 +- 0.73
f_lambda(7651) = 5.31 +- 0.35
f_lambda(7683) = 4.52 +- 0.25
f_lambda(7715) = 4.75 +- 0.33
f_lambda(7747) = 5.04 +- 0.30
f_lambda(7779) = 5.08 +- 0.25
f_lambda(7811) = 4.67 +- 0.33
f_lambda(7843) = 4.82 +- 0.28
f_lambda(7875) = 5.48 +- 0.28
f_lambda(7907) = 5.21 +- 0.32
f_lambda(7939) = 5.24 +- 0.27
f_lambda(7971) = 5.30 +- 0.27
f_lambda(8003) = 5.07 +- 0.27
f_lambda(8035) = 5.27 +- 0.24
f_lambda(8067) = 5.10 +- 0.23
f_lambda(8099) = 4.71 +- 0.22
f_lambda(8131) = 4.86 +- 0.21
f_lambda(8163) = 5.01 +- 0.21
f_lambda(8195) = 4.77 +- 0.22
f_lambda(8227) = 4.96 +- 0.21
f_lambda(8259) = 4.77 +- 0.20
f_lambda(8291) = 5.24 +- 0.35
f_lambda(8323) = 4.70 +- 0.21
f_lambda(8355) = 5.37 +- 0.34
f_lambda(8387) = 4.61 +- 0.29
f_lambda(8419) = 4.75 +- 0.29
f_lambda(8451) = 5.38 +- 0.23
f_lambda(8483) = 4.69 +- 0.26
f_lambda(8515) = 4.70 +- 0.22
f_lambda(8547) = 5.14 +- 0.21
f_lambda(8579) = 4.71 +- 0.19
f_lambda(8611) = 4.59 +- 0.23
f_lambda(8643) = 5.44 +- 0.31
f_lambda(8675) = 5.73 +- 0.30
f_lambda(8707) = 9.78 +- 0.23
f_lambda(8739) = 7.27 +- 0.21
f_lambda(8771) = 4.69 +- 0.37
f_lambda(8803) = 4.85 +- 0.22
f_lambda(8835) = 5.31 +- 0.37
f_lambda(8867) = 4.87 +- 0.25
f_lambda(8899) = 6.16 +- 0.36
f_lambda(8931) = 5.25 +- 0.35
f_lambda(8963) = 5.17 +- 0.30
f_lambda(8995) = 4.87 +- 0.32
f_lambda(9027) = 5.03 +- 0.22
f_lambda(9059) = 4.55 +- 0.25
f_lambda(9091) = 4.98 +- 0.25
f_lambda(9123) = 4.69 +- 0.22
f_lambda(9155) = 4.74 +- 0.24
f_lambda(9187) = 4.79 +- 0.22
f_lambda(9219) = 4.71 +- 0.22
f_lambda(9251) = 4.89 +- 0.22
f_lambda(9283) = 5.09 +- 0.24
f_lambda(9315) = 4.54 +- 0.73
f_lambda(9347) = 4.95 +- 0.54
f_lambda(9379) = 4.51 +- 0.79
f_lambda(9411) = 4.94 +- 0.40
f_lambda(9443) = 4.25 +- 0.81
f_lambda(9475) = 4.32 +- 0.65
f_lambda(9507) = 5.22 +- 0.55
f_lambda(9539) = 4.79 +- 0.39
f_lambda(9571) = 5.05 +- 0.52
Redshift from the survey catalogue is 0.325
